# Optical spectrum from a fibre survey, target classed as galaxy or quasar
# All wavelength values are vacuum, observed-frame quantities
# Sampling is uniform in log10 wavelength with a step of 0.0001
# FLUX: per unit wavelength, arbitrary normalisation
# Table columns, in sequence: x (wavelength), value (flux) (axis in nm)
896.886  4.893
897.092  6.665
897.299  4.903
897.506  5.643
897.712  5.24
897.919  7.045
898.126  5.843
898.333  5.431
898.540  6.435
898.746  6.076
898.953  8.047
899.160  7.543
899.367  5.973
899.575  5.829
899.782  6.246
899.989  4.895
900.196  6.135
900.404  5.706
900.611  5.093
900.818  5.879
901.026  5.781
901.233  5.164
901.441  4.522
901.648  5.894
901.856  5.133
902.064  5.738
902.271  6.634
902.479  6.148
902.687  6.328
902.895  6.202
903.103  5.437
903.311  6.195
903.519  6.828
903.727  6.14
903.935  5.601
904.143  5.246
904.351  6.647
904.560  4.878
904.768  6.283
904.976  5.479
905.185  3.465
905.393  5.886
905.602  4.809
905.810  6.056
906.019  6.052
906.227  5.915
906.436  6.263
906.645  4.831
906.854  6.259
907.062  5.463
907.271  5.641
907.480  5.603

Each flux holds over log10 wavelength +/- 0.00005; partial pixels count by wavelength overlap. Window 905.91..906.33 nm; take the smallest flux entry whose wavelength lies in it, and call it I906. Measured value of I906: 5.915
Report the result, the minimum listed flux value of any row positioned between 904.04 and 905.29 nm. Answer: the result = 3.465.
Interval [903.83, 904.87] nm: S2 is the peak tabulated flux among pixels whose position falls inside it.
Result 6.647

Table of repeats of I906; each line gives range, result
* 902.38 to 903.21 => 5.437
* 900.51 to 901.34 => 5.093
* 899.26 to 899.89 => 5.829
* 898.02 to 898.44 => 5.431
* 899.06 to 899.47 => 5.973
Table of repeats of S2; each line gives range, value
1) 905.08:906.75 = 6.263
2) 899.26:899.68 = 5.973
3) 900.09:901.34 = 6.135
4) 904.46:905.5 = 6.283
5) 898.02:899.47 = 8.047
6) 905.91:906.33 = 6.052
